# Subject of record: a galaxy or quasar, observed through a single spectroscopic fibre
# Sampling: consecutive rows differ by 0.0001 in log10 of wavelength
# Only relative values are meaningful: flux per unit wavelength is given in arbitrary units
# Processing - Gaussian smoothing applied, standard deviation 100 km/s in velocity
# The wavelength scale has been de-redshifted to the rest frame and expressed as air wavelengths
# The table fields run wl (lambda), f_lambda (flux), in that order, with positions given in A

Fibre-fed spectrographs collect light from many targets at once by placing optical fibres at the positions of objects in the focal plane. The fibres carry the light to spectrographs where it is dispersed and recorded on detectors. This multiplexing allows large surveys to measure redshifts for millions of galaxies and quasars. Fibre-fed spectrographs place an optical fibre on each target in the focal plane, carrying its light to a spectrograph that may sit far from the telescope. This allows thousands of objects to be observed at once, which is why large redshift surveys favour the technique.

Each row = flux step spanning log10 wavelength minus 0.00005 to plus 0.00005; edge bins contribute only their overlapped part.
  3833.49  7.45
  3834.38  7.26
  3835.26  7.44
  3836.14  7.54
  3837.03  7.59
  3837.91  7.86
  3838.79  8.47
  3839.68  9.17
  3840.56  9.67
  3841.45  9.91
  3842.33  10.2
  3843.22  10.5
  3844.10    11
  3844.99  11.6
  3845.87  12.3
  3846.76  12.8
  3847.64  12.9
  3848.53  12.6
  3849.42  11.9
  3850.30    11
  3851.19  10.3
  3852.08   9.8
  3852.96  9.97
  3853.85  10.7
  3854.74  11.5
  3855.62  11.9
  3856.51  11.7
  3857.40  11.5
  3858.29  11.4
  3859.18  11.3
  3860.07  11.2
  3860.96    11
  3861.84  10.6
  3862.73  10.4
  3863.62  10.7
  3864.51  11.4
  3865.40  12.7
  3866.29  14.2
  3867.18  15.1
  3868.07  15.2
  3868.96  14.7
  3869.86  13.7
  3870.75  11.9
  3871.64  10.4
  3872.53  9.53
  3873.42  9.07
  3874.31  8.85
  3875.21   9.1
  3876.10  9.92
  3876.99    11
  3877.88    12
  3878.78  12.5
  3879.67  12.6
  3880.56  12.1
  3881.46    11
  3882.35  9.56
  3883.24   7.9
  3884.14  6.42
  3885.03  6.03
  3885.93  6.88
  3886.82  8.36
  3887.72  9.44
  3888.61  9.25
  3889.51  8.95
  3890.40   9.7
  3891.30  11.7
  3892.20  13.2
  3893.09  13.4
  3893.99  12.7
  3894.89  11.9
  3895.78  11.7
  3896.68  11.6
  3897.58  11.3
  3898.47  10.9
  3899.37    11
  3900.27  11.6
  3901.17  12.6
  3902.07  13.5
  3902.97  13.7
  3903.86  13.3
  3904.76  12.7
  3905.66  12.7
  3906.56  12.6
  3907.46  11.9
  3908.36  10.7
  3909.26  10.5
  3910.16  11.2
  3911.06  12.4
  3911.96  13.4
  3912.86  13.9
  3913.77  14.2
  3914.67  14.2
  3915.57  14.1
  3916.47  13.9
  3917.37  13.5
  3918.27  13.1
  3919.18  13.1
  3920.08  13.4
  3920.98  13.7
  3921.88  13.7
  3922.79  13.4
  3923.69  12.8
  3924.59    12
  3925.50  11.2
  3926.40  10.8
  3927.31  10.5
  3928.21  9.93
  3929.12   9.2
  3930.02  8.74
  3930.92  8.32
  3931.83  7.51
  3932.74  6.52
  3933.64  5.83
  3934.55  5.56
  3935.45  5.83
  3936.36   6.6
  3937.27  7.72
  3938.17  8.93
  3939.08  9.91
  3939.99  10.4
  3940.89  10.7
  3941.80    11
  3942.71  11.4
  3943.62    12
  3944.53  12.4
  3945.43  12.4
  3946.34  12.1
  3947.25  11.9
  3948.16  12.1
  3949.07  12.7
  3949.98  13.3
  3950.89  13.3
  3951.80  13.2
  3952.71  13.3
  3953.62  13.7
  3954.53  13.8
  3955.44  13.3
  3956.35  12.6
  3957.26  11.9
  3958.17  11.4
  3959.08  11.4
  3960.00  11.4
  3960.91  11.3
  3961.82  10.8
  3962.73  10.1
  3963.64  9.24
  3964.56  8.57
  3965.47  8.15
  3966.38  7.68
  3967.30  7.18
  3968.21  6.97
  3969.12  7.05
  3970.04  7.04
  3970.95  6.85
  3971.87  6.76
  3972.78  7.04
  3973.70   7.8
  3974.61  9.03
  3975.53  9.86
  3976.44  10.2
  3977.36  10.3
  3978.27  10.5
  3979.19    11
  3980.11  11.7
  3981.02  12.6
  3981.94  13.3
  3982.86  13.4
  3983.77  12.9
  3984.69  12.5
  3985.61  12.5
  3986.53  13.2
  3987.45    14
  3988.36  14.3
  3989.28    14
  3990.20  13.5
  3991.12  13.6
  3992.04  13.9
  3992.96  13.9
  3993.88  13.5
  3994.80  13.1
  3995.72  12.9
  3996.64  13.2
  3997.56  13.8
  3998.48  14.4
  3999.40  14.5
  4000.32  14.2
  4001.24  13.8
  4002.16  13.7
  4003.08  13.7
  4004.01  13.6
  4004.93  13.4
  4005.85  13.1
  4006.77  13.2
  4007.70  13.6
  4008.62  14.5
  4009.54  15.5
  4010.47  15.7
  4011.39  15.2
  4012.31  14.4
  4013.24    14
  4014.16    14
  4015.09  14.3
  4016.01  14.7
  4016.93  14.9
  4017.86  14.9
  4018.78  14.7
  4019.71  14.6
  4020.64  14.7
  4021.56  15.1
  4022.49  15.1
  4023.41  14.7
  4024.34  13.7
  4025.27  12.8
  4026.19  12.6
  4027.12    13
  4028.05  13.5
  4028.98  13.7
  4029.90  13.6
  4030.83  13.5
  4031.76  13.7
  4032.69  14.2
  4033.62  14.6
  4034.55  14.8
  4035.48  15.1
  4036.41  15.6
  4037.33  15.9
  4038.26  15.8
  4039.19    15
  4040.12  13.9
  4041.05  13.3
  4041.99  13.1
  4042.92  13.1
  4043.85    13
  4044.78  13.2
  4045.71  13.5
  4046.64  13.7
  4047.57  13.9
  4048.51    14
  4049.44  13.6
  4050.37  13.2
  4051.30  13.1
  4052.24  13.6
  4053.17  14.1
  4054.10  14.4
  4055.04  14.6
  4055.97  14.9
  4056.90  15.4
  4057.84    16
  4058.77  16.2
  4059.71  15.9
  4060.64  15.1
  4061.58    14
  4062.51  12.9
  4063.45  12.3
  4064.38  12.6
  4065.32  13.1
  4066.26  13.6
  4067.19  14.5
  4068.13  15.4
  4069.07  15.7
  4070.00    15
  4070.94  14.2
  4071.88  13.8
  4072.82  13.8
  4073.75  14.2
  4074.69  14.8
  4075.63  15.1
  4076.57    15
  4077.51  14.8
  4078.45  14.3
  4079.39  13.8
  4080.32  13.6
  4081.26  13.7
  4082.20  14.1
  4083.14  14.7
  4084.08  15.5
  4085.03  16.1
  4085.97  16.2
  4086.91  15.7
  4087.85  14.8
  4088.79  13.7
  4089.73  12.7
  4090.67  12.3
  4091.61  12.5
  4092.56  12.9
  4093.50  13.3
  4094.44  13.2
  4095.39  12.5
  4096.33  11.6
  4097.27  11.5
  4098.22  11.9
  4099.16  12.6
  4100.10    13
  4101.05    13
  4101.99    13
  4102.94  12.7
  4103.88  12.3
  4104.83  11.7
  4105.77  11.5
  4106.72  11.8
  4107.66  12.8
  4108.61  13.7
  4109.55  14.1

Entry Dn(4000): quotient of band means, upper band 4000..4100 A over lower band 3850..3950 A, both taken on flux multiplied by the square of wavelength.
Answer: 1.36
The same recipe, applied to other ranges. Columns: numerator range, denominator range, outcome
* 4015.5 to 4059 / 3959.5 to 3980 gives 1.65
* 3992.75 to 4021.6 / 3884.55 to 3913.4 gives 1.31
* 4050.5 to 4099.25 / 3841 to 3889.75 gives 1.43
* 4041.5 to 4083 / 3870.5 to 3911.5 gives 1.41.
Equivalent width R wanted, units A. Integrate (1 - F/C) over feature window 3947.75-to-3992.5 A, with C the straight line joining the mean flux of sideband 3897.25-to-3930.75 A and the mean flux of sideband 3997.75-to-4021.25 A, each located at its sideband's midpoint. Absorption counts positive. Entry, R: 7.7 A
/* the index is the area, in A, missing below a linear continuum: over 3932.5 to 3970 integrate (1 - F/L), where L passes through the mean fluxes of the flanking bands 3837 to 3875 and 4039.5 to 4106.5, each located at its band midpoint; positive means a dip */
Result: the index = 6.0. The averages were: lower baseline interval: 11.2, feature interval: 10.4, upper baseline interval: 13.8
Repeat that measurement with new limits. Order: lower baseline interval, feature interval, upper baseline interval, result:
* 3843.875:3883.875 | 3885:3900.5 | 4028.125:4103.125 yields 1.51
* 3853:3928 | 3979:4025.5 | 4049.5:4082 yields -1.78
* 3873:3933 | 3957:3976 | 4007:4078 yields 5.61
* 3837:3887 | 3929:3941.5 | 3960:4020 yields 3.90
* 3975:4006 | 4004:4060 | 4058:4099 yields -3.19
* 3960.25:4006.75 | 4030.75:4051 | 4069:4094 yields -1.48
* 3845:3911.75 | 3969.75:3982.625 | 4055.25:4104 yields 3.00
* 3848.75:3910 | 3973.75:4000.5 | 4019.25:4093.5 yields 0.76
